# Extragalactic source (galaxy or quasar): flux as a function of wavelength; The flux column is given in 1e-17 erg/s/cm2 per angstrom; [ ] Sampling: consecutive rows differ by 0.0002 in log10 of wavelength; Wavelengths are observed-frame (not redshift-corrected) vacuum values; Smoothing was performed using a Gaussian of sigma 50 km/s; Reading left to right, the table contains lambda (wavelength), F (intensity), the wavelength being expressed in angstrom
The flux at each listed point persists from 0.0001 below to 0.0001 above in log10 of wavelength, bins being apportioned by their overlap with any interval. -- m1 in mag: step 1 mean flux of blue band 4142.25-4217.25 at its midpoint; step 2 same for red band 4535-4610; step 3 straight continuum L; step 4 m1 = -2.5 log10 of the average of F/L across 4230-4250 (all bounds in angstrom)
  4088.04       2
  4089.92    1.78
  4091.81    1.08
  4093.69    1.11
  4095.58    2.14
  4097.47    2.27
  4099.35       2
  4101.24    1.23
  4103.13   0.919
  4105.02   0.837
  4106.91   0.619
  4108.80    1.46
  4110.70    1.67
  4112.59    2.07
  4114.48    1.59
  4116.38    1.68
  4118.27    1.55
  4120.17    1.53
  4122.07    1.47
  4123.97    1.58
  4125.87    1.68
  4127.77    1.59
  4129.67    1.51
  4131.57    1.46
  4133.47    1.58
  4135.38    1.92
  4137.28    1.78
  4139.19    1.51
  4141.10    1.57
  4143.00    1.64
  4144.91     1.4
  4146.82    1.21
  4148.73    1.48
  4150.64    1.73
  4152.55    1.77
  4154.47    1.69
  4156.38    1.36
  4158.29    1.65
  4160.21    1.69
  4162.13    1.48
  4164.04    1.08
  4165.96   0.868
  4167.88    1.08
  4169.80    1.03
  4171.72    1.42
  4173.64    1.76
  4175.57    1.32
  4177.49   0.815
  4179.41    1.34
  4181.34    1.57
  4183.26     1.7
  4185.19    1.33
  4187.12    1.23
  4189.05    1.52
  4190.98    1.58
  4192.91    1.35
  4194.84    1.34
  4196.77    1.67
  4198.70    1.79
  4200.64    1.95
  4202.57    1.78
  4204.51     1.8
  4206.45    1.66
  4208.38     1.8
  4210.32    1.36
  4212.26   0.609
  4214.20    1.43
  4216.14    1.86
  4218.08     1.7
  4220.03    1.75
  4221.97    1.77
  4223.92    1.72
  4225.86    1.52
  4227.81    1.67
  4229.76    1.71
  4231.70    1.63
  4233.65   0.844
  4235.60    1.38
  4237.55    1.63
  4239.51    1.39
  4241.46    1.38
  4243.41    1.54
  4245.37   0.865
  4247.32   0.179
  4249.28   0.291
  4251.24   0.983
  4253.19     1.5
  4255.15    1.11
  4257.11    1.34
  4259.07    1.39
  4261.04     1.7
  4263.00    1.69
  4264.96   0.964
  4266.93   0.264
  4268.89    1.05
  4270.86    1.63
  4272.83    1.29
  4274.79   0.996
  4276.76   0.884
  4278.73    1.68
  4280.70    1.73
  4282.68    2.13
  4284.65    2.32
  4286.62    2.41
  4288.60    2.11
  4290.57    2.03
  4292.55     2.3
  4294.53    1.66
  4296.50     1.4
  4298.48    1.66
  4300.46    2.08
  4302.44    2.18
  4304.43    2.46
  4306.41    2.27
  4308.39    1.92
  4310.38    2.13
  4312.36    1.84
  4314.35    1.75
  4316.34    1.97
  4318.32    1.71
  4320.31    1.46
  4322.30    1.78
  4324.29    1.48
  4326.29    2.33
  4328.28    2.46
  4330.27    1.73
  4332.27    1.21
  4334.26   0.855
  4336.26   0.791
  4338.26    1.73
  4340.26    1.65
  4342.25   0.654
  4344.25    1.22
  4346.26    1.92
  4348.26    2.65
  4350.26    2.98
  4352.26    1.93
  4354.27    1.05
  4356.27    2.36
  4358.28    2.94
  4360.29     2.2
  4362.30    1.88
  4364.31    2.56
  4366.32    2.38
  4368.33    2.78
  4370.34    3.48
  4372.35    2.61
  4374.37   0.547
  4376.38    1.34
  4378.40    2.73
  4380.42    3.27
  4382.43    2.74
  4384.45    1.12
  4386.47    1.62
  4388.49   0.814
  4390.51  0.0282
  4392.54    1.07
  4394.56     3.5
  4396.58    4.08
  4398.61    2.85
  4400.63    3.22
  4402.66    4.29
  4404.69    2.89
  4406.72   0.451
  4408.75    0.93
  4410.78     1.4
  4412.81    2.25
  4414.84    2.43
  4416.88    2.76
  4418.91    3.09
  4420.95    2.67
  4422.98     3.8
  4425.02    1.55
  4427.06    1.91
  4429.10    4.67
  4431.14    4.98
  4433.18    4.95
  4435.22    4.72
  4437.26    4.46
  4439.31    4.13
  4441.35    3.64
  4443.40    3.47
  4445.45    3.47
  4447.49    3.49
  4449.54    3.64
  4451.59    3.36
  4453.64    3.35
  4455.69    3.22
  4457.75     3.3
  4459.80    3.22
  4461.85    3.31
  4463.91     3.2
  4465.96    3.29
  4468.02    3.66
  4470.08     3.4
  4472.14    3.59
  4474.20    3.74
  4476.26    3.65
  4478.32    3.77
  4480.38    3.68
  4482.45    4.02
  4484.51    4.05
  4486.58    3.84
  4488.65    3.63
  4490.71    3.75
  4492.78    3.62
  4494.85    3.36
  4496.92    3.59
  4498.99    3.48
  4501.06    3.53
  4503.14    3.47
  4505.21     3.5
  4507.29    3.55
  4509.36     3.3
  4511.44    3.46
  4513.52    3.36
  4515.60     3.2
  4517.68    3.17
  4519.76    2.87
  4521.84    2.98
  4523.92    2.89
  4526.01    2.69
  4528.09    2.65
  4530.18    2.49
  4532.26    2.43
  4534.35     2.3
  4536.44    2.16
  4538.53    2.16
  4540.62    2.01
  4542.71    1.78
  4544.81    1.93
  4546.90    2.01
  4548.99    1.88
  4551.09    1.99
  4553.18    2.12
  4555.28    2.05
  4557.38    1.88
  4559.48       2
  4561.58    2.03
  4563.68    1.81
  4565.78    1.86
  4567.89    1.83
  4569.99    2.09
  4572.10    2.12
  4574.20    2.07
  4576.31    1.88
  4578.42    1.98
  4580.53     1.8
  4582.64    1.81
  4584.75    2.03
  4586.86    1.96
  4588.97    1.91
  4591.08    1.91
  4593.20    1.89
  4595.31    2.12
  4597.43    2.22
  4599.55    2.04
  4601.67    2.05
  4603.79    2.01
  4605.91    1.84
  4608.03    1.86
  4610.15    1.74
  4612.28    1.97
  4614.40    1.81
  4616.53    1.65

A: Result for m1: 0.32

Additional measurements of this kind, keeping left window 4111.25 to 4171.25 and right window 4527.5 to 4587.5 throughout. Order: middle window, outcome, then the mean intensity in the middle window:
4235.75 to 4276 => 0.39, 1.16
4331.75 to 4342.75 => 0.45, 1.17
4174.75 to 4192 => 0.14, 1.38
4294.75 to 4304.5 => -0.10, 1.89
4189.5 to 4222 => 0.01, 1.59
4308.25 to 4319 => -0.09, 1.89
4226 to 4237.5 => 0.12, 1.47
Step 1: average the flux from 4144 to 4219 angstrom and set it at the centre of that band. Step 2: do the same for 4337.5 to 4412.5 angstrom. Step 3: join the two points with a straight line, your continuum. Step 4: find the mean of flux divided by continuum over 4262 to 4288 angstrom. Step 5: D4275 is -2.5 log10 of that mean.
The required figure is 0.21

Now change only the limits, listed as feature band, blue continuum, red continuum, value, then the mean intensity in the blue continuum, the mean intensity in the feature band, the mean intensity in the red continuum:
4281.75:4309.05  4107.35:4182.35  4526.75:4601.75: -0.22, 1.5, 2.07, 2.04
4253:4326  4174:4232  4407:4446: 0.28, 1.54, 1.69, 3.17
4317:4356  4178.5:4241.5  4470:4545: 0.31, 1.54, 1.68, 3.17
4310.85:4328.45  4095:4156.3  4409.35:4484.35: 0.41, 1.56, 1.84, 3.42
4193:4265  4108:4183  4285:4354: 0.16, 1.5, 1.43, 1.84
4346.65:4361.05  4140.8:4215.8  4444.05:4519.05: 0.16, 1.46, 2.29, 3.5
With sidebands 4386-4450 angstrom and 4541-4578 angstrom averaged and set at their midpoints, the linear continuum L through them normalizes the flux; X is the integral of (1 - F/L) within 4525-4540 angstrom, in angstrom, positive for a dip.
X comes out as -1.8 angstrom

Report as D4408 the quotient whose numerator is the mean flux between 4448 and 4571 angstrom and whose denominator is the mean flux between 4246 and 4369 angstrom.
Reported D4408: 1.7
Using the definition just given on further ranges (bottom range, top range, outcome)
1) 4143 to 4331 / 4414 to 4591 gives 1.91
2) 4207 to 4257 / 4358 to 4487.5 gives 2.20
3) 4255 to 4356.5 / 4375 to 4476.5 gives 1.75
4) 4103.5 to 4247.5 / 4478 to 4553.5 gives 2.02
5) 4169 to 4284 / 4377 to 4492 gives 2.22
